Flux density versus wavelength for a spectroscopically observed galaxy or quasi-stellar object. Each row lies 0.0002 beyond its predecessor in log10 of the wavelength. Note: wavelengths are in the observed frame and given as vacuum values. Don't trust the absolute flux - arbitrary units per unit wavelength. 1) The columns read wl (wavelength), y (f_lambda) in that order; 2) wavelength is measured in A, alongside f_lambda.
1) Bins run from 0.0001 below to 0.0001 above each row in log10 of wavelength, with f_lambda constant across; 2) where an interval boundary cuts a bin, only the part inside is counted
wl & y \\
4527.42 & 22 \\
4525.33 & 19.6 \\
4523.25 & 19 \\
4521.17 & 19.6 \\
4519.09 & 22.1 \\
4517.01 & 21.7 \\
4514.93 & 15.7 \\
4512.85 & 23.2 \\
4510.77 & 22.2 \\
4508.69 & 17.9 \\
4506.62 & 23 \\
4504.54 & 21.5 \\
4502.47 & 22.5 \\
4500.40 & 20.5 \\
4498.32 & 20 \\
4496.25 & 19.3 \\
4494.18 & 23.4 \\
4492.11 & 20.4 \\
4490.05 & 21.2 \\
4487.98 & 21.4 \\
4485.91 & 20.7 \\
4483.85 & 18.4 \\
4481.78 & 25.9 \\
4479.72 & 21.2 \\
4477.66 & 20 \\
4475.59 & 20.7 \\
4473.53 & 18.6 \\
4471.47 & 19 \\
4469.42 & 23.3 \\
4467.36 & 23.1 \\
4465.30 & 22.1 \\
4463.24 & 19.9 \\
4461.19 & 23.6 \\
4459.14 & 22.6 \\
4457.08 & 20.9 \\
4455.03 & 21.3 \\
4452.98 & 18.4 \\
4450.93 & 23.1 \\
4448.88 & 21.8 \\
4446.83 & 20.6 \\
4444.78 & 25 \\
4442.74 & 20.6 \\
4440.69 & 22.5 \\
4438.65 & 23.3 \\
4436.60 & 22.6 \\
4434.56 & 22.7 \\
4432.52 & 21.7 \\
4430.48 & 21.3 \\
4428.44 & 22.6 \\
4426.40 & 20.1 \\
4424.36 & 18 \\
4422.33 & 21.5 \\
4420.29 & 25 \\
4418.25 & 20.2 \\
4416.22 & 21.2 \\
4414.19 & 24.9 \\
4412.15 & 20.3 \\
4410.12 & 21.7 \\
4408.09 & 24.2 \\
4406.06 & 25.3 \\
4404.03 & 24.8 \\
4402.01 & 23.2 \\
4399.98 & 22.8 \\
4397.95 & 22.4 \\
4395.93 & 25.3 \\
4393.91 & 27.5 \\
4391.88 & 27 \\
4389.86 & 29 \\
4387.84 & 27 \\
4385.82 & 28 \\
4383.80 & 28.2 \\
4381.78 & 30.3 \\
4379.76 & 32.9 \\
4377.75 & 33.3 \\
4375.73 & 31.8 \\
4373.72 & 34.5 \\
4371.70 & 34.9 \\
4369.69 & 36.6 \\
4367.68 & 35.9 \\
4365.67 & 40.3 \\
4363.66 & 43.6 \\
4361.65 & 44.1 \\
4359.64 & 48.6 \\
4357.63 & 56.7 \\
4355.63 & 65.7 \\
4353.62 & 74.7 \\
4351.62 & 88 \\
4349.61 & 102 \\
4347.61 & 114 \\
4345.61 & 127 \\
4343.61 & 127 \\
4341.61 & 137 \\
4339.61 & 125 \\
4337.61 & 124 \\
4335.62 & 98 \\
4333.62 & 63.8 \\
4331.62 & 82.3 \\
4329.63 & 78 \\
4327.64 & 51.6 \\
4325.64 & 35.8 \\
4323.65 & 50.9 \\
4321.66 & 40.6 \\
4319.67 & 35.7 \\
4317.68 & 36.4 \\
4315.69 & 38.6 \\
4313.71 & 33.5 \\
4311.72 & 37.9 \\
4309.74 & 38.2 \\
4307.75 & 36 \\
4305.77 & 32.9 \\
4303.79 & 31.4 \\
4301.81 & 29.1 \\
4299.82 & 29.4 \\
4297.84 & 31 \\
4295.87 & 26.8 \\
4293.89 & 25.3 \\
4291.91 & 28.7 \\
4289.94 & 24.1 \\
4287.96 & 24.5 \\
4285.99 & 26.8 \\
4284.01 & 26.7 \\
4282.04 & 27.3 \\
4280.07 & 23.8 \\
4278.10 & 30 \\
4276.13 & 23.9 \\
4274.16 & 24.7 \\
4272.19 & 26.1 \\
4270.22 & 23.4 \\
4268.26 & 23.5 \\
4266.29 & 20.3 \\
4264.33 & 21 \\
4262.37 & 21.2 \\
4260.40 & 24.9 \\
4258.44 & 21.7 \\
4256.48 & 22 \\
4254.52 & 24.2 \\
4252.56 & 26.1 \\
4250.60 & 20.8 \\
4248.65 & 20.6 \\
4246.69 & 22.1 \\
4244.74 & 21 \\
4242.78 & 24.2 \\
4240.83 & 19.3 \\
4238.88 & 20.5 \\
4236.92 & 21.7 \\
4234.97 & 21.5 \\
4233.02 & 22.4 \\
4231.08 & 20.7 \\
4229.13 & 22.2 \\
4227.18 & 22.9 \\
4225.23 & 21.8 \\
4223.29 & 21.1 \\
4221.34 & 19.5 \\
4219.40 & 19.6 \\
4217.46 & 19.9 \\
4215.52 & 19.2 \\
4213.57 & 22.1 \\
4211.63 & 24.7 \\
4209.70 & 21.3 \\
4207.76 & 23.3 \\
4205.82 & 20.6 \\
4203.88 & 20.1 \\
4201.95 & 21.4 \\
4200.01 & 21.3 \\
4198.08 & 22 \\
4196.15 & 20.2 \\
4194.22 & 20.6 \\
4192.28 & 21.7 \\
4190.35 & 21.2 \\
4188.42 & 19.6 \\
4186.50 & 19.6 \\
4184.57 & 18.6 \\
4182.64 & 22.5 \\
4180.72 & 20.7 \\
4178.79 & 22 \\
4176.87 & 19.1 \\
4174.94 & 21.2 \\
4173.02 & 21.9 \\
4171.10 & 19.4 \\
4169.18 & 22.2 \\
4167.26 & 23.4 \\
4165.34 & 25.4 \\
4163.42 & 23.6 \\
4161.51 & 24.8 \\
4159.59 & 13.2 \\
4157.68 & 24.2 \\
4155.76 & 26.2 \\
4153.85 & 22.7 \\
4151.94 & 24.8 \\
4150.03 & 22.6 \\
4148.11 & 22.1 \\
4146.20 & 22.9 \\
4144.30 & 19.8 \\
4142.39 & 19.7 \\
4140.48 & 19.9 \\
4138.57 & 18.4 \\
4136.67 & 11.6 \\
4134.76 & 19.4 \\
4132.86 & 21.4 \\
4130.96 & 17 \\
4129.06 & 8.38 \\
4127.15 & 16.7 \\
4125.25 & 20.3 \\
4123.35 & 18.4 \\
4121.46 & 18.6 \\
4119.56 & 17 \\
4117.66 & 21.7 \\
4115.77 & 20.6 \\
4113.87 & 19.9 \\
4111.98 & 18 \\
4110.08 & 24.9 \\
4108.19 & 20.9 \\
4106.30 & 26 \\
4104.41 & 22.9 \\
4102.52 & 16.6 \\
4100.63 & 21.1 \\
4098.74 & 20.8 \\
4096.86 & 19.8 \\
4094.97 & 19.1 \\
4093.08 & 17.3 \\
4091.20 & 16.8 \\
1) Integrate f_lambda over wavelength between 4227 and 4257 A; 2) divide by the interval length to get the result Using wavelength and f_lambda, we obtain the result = 22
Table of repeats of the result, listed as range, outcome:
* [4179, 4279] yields 21.9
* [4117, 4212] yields 20.6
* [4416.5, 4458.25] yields 21.7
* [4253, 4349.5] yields 46.5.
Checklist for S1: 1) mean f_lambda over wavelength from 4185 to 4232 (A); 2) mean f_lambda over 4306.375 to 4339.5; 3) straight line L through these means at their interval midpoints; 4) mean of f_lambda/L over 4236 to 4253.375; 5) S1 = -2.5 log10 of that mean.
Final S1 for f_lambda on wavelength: 0.430 mag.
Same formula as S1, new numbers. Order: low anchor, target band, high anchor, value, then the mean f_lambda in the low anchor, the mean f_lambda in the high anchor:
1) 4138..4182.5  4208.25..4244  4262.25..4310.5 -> 0.15 mag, 21.8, 27.1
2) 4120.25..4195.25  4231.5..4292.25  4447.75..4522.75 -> -0.14 mag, 20.4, 21.1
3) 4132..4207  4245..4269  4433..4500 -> -0.06 mag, 21.1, 21.5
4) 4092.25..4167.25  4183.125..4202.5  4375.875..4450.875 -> 0.03 mag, 20.3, 24.2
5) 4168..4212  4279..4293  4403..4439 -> -0.20 mag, 21.1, 22.3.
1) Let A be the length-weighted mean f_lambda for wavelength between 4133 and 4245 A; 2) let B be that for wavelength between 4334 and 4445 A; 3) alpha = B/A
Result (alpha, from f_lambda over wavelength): 2.07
